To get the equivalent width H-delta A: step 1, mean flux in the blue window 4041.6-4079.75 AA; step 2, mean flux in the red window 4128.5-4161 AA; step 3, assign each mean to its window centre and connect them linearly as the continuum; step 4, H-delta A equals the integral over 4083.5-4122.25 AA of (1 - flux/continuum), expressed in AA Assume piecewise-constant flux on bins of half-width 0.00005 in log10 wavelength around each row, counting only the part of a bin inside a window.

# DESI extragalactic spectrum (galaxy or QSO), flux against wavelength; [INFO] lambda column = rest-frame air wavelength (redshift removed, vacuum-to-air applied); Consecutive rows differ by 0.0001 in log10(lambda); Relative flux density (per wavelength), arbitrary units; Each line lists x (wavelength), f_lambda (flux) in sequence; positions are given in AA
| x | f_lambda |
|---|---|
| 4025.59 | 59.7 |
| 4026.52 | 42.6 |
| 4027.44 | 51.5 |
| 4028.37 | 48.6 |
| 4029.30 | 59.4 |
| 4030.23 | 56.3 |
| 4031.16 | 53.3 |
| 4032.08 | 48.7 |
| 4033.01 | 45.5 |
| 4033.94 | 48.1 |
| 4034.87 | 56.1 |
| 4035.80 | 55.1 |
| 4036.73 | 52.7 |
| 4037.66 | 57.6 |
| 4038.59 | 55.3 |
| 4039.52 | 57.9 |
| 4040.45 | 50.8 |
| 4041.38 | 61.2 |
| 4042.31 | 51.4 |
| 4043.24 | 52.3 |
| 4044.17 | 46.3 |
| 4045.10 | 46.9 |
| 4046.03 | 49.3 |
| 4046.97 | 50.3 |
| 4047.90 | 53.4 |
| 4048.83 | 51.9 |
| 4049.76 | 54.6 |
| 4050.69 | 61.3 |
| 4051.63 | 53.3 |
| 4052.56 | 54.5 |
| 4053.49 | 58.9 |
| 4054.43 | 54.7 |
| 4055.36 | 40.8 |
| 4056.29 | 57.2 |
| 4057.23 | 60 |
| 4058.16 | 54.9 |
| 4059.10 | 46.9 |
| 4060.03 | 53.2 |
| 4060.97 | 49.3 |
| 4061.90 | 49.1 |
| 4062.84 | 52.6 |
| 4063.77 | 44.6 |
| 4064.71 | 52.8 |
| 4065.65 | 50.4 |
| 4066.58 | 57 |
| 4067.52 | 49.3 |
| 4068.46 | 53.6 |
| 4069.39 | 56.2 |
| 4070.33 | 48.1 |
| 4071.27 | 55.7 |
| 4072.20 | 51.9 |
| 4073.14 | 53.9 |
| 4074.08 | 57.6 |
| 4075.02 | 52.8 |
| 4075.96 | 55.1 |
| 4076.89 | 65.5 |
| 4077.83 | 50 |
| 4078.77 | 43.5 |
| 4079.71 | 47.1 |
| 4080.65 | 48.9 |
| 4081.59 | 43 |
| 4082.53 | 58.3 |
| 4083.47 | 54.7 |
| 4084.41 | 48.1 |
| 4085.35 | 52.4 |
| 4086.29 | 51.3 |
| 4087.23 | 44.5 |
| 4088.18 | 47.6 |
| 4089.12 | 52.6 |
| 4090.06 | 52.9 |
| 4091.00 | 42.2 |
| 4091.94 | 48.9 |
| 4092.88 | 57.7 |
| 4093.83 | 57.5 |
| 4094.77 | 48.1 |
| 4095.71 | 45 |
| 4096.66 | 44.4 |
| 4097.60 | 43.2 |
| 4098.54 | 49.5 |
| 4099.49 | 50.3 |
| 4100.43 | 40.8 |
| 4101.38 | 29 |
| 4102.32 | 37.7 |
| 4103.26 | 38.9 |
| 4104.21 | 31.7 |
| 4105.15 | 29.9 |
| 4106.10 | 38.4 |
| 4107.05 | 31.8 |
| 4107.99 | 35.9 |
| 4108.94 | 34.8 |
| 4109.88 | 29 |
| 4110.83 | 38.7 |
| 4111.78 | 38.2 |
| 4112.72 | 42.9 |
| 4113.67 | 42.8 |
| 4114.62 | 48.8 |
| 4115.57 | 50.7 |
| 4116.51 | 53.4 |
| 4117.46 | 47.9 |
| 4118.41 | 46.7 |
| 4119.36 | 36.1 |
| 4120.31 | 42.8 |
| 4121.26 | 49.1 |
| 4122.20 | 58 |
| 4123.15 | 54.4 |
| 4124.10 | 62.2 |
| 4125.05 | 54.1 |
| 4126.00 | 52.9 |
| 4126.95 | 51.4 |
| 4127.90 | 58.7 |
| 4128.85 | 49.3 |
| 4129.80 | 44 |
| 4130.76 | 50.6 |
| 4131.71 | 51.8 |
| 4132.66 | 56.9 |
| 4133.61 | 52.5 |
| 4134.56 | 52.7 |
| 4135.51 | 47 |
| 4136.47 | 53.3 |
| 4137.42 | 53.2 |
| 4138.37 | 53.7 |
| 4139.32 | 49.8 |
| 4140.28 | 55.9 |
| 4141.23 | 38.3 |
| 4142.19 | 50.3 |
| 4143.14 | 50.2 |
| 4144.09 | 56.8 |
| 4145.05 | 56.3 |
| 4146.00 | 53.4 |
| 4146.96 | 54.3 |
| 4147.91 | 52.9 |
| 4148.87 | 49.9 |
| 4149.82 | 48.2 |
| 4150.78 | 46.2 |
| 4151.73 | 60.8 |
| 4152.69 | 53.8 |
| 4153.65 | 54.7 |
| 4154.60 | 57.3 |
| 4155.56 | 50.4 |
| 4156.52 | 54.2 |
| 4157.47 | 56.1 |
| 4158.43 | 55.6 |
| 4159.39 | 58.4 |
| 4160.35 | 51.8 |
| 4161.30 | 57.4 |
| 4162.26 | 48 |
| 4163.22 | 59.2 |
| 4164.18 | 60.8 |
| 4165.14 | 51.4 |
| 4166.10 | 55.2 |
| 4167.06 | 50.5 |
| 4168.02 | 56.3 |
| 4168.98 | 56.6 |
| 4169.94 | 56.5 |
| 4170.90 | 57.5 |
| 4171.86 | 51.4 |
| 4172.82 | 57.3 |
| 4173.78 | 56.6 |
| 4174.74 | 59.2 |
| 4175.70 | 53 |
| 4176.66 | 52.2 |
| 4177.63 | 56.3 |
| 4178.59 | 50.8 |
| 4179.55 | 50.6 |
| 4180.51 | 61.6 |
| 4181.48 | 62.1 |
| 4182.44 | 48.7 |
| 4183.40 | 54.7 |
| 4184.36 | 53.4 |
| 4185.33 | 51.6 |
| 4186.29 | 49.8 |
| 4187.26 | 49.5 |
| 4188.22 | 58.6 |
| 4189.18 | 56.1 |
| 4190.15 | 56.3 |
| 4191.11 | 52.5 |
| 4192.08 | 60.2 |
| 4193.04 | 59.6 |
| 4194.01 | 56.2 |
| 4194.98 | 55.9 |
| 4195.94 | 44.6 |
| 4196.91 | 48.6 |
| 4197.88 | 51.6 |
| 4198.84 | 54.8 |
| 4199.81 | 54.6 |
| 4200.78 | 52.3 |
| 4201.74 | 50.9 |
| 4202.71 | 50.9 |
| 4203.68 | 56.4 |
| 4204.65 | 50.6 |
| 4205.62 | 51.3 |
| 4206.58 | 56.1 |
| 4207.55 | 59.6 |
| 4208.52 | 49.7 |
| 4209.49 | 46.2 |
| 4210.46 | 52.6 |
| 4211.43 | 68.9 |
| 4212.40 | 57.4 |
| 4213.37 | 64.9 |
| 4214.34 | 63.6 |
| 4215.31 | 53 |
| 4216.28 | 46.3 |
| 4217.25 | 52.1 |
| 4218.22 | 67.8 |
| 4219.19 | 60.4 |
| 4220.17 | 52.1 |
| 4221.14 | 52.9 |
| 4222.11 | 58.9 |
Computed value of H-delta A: 6.2 AA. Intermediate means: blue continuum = 52.5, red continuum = 52.4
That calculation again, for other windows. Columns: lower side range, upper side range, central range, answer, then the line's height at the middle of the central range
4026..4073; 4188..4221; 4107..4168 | 3.8 AA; 53.9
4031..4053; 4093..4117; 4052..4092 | -3.7 AA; 47.4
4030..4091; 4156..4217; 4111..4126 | 1.4 AA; 53.4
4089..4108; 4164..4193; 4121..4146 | -2.2 AA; 48.3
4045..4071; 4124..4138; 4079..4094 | 0.6 AA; 52.4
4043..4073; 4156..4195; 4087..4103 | 2.0 AA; 53.1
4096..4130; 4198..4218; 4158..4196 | -2.7 AA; 51.3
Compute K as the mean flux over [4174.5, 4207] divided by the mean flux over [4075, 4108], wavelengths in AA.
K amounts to 1.16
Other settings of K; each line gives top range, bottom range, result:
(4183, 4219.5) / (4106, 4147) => 1.13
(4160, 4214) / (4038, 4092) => 1.05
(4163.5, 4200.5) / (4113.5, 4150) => 1.07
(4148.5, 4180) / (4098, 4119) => 1.35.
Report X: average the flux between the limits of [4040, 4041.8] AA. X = 55.9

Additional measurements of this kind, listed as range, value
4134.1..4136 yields 49.7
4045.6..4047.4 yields 49.6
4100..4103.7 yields 36.6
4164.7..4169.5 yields 54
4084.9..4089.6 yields 49.6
